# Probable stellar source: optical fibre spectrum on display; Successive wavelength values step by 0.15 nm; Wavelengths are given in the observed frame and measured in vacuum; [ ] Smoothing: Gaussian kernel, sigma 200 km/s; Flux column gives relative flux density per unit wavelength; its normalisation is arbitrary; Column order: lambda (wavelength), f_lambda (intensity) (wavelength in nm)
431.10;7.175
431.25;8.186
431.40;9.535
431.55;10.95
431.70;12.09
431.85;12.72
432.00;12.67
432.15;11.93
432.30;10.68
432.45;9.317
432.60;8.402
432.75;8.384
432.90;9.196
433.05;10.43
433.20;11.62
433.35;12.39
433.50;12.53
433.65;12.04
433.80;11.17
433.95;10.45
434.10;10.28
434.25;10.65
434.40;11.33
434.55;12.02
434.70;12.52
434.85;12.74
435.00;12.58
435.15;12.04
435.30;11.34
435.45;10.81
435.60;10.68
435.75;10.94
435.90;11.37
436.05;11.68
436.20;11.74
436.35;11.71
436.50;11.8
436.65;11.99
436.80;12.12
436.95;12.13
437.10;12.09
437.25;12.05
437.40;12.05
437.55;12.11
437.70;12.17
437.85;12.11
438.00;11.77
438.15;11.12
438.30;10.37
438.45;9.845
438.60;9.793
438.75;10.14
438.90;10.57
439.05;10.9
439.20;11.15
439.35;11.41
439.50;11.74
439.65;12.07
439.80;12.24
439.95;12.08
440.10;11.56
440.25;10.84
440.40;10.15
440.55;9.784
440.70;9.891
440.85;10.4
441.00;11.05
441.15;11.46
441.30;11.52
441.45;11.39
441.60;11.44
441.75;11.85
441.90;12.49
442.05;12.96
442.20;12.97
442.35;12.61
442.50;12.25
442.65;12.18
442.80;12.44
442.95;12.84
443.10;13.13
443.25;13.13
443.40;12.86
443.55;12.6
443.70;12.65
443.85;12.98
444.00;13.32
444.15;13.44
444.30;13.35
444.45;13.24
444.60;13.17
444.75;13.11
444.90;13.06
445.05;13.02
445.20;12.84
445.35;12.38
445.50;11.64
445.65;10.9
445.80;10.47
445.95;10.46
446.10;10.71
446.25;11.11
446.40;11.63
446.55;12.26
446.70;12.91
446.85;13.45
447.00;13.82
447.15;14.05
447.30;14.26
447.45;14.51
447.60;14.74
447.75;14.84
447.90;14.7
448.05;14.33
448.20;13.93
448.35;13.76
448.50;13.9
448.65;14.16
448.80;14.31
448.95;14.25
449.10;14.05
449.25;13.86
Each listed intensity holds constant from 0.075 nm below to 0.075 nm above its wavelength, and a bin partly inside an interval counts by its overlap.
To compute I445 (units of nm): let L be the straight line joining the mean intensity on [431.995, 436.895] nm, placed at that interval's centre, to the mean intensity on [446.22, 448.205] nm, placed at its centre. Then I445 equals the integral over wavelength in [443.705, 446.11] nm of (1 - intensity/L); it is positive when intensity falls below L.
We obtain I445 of 0.141 nm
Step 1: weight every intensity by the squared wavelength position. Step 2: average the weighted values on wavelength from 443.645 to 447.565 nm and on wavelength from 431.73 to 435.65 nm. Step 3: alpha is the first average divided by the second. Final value 1.19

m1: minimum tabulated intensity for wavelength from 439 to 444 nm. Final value 9.784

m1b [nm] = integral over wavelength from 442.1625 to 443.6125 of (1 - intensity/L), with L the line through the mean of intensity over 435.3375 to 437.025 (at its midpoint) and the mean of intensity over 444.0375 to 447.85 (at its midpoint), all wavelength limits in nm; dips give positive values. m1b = -0.03 nm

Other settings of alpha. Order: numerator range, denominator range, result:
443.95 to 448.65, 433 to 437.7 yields 1.17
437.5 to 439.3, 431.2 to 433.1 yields 1.09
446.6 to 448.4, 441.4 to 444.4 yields 1.14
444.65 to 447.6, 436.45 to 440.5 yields 1.14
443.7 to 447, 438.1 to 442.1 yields 1.14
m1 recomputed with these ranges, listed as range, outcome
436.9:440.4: 9.793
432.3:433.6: 8.384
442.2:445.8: 10.47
